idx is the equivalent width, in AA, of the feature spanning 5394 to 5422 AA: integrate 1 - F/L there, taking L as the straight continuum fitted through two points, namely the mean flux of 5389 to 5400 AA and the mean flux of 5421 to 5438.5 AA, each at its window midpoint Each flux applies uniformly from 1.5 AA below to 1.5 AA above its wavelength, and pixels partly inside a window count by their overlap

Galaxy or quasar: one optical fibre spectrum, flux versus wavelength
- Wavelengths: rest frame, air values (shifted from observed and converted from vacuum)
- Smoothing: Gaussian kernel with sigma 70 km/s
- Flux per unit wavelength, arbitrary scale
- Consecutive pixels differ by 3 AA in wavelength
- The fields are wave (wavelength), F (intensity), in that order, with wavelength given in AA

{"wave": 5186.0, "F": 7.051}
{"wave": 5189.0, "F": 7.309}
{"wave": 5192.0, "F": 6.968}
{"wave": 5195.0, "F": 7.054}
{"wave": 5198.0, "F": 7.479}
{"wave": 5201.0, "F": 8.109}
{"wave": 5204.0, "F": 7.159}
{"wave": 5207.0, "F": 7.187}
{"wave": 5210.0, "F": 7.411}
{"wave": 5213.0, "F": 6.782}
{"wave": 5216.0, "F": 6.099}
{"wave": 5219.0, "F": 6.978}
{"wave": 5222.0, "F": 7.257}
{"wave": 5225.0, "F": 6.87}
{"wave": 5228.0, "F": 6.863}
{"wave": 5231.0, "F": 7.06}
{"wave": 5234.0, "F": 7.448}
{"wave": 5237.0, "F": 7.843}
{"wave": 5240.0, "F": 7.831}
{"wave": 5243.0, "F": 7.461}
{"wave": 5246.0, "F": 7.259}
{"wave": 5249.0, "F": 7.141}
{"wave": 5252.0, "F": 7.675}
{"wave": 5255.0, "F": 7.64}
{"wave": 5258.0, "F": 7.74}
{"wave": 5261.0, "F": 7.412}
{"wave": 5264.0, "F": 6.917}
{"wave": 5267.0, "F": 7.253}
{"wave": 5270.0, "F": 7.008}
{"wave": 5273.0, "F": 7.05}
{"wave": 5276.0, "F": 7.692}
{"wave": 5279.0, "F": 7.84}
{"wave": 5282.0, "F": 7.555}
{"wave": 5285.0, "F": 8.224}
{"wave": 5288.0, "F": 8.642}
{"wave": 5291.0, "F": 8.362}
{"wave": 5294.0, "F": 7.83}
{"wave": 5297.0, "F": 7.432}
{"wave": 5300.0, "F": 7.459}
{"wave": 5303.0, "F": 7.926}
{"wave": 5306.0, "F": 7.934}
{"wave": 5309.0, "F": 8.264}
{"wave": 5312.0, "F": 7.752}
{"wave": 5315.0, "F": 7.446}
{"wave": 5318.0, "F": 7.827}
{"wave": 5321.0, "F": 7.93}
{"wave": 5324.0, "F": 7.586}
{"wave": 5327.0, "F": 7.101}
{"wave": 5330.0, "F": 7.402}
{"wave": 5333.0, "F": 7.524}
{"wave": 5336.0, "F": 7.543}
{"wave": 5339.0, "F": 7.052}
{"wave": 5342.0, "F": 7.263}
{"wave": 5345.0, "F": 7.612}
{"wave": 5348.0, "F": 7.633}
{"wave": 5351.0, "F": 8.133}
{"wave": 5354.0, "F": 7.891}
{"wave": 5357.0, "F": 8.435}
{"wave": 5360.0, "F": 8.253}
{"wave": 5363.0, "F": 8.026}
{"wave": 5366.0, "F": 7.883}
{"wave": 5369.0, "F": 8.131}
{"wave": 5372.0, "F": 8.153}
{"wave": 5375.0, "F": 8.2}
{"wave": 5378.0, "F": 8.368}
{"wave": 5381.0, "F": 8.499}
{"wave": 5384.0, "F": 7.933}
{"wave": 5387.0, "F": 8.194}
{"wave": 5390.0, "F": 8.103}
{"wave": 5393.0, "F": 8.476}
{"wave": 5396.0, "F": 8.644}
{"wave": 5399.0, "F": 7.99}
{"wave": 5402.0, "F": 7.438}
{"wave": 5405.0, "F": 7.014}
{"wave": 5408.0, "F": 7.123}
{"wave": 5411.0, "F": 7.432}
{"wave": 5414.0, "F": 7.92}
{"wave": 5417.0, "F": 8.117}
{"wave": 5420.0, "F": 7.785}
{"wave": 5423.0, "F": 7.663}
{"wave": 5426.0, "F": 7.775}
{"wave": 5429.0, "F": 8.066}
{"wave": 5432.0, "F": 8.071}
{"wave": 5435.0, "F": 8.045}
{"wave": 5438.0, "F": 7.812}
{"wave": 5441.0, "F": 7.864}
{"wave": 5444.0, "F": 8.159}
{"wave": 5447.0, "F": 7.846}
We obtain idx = 1.5 AA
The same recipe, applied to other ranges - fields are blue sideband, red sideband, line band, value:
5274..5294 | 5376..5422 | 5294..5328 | 1.20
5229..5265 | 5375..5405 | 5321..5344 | 1.34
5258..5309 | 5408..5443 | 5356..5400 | -2.45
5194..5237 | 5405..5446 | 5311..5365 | -1.13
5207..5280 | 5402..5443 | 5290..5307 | -0.90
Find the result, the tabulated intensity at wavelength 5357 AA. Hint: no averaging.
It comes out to 8.435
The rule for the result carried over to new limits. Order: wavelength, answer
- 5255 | 7.64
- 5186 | 7.051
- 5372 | 8.153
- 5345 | 7.612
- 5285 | 8.224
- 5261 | 7.412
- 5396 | 8.644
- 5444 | 8.159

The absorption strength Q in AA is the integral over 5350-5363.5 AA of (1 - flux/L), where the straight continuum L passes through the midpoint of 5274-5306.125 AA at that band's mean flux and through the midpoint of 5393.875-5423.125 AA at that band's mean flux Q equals -0.6 AA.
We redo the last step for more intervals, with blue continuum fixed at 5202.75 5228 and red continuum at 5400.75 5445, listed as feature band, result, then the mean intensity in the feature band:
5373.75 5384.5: -1.0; 8.28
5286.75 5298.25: -1.3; 8.07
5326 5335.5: 0.0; 7.38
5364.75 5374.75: -0.7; 8.08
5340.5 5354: -0.4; 7.69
